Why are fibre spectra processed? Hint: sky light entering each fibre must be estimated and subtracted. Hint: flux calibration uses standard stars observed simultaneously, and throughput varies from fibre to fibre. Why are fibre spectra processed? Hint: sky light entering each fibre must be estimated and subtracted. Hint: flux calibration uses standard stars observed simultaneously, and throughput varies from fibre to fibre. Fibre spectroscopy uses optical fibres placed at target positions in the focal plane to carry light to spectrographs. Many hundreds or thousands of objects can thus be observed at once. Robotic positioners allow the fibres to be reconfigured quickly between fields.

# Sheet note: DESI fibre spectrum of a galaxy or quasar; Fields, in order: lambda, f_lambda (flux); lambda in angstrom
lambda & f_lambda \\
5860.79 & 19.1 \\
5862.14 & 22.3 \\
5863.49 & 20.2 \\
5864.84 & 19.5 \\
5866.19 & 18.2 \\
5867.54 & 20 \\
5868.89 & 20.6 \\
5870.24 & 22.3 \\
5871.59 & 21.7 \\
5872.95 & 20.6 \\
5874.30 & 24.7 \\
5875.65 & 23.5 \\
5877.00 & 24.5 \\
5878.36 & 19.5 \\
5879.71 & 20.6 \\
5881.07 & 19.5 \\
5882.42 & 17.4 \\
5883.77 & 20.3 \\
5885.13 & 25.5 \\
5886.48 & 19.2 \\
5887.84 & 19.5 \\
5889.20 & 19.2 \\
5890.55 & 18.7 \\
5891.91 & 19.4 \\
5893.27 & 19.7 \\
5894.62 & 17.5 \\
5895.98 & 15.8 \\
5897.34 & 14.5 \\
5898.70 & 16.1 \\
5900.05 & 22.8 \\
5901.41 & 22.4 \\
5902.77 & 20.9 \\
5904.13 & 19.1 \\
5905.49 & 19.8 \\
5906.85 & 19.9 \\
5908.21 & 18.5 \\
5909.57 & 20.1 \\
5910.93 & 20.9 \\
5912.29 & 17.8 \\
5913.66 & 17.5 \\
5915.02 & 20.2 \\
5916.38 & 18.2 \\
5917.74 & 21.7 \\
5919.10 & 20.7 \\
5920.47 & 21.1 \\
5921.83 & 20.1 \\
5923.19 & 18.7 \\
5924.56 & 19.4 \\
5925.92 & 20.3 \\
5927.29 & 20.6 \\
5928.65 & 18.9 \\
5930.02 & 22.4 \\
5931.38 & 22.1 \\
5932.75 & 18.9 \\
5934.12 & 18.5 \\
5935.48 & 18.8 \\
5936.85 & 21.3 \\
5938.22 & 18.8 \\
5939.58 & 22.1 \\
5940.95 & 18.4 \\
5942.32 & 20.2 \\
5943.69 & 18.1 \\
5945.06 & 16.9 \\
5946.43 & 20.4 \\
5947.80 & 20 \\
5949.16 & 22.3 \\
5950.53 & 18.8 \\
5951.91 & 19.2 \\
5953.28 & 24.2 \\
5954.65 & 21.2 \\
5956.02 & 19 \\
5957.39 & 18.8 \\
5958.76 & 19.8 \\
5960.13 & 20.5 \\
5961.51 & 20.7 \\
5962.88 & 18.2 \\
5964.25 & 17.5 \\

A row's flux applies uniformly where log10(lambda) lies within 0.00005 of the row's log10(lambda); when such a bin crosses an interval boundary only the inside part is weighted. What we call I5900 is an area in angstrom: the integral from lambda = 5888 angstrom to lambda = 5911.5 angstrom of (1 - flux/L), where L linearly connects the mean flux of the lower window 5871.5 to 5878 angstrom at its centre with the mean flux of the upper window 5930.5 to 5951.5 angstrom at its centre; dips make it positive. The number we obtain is 2.8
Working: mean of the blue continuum 22.9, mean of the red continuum 19.7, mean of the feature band 19.1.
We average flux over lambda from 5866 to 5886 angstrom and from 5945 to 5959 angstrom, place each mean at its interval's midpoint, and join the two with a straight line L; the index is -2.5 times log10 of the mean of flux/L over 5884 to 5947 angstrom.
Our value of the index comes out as 0.06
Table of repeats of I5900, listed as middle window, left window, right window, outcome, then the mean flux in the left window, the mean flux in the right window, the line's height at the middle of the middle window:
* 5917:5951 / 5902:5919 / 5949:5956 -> 0.5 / 19.6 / 20.8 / 20.3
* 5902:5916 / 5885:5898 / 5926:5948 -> -0.3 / 18.6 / 19.8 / 19.1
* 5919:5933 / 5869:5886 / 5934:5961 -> 0.1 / 21.6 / 19.9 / 20.4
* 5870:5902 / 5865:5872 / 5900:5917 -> 0.0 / 20.5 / 19.7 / 20.1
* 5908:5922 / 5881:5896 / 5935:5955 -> 0.0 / 19.5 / 20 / 19.7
